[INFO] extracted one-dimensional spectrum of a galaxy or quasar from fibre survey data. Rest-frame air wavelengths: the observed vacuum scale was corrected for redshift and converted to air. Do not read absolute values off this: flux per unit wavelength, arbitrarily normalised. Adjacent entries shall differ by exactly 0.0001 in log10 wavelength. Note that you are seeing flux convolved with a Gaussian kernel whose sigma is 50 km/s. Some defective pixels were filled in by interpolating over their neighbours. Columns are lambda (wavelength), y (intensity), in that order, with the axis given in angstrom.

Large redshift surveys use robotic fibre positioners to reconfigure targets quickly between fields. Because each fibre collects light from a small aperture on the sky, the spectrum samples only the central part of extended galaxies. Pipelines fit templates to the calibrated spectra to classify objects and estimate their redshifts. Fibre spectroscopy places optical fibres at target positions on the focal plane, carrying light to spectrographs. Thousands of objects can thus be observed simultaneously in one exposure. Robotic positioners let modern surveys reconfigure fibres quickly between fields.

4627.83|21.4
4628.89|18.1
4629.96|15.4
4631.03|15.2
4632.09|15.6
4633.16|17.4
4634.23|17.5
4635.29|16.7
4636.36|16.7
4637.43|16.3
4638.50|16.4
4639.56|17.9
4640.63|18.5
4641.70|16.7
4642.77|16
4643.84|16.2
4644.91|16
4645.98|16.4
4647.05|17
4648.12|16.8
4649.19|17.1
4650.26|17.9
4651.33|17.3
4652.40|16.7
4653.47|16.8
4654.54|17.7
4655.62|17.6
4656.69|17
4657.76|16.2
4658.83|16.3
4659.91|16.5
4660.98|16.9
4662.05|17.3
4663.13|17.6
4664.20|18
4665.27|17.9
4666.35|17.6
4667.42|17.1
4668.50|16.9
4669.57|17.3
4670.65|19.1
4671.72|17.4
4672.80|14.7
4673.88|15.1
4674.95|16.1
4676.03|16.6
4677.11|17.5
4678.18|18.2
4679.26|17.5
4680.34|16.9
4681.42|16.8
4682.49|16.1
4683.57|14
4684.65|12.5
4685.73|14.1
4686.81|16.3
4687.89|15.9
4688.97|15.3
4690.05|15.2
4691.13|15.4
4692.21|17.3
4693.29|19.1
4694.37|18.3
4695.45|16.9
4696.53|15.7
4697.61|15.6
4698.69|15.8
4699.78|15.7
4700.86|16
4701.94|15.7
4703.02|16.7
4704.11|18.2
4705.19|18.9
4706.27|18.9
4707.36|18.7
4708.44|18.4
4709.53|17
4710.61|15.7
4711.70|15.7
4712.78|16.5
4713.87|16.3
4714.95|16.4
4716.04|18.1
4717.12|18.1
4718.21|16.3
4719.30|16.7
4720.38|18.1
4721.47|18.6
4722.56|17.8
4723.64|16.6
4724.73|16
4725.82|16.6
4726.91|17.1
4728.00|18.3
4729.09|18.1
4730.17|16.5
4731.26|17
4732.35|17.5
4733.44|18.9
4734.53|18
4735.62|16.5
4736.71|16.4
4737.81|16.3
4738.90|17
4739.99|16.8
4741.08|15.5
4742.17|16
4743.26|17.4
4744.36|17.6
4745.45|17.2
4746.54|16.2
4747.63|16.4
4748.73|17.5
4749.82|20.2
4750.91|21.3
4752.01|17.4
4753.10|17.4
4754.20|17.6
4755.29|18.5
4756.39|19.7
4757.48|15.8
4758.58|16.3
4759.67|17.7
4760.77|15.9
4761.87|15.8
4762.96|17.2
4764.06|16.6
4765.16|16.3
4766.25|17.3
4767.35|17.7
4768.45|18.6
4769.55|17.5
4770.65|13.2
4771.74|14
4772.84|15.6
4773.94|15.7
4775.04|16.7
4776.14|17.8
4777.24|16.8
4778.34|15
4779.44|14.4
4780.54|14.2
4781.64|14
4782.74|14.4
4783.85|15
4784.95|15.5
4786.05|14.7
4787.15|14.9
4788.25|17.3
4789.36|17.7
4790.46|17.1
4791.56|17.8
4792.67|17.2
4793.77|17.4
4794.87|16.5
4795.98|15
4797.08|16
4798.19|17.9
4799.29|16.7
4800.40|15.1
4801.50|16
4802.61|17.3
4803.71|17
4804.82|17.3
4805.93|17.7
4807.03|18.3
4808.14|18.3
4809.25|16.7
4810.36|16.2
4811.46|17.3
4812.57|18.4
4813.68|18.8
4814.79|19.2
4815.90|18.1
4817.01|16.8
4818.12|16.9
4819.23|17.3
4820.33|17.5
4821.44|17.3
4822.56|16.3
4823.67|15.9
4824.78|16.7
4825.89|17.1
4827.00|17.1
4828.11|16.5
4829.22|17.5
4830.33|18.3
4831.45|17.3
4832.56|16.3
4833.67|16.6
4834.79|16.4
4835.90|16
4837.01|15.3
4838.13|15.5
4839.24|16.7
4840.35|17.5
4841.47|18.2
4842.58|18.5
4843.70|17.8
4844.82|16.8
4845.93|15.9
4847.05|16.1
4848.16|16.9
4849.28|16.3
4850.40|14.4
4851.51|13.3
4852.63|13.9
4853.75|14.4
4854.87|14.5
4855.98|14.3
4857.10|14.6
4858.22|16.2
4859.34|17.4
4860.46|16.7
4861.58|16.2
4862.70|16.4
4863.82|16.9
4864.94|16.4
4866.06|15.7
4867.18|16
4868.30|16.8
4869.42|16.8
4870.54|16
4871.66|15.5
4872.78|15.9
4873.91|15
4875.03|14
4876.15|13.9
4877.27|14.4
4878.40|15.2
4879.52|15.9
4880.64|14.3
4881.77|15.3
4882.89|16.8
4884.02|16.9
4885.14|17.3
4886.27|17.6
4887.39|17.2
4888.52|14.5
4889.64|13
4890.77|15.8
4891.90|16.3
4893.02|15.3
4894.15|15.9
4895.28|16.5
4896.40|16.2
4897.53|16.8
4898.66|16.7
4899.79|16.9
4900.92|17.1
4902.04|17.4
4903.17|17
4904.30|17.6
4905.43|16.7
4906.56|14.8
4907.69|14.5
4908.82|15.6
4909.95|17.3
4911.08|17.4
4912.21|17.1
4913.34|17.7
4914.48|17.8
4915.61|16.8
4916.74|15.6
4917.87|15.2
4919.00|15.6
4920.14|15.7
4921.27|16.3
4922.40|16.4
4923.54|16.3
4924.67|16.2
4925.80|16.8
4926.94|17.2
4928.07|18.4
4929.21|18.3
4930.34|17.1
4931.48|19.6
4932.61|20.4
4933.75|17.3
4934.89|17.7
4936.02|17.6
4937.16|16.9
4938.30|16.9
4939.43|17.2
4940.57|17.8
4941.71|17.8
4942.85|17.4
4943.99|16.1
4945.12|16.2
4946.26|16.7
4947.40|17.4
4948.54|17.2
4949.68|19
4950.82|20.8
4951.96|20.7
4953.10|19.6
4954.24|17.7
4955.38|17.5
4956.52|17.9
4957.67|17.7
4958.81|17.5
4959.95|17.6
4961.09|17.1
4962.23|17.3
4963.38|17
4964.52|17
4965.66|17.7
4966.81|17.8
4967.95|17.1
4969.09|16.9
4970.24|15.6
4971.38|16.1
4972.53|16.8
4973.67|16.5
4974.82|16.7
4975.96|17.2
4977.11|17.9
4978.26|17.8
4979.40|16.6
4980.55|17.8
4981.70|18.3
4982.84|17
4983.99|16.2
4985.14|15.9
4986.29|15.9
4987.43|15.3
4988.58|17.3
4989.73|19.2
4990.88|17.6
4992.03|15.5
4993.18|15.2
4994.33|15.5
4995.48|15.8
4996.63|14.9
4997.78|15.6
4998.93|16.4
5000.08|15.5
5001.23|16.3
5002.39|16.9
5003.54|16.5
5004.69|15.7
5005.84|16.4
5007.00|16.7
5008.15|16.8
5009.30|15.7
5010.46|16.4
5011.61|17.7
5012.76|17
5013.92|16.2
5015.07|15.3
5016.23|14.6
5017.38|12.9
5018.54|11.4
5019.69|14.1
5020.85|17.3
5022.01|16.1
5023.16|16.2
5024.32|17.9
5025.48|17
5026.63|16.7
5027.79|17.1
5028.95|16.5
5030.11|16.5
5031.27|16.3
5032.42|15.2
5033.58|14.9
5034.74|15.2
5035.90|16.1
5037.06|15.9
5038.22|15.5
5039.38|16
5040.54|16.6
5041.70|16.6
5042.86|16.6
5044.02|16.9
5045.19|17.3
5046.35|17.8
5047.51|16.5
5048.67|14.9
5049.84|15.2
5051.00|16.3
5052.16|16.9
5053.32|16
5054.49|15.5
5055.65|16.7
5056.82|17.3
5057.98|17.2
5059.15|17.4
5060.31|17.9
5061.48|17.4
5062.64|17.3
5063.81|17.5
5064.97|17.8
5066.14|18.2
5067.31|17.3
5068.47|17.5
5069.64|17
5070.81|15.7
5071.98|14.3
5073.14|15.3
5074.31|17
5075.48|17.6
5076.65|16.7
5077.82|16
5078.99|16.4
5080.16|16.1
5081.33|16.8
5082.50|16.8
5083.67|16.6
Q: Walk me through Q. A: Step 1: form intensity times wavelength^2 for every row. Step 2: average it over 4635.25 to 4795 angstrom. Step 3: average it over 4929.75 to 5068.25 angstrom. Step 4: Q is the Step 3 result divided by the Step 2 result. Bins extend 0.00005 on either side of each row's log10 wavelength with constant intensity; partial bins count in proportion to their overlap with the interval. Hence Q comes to 1.12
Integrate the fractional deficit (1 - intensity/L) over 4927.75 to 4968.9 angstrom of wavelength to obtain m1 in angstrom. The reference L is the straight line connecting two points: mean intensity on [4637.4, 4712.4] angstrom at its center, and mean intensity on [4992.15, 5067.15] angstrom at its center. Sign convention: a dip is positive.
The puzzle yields -3.6 angstrom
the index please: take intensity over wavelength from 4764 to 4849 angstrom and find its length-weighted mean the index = 16.7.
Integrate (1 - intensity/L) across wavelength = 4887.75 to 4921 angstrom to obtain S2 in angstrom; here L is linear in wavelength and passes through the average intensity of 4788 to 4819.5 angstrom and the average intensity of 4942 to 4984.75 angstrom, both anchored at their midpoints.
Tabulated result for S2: 2.1 angstrom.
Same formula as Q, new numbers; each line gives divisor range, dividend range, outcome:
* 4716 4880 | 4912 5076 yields 1.09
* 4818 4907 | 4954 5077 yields 1.09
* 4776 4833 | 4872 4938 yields 1.02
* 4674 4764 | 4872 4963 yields 1.08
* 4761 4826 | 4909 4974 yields 1.11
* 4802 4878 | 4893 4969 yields 1.08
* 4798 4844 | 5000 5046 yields 1.02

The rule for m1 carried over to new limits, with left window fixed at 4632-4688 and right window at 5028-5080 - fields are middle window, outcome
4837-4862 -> 0.97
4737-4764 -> -0.92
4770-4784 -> 1.27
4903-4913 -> 0.09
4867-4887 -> 1.03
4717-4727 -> -0.27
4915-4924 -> 0.33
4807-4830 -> -0.94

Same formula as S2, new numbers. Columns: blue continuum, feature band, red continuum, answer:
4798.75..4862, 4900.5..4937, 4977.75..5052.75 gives -1.1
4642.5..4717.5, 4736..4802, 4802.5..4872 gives 0.4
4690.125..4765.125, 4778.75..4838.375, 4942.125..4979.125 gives 2.1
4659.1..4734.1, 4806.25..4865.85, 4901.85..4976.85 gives 1.5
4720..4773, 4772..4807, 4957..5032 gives 1.7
